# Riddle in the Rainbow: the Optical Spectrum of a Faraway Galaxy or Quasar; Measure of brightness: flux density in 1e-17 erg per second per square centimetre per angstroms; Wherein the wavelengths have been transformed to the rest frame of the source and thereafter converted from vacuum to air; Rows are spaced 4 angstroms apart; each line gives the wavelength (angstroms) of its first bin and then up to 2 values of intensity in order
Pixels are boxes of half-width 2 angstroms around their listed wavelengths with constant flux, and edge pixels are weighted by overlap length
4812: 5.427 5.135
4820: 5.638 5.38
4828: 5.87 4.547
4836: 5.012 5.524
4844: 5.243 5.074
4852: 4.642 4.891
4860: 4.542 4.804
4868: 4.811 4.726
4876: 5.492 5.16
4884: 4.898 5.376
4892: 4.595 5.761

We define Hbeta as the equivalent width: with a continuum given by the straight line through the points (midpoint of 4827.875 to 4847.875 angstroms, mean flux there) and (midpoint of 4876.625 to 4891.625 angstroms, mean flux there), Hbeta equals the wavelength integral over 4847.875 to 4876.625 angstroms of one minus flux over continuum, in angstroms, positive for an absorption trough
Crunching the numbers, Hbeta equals 1.7 angstroms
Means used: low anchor 5.16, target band 4.83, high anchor 5.12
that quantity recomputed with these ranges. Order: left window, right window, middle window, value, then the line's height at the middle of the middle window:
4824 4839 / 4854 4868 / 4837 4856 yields -0.44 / 4.97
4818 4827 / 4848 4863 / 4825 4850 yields -0.17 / 5.19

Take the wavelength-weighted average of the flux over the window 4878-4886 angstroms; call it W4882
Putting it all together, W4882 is 5.03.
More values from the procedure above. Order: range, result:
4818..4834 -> 5.36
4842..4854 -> 4.99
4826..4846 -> 5.24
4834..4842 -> 5.27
